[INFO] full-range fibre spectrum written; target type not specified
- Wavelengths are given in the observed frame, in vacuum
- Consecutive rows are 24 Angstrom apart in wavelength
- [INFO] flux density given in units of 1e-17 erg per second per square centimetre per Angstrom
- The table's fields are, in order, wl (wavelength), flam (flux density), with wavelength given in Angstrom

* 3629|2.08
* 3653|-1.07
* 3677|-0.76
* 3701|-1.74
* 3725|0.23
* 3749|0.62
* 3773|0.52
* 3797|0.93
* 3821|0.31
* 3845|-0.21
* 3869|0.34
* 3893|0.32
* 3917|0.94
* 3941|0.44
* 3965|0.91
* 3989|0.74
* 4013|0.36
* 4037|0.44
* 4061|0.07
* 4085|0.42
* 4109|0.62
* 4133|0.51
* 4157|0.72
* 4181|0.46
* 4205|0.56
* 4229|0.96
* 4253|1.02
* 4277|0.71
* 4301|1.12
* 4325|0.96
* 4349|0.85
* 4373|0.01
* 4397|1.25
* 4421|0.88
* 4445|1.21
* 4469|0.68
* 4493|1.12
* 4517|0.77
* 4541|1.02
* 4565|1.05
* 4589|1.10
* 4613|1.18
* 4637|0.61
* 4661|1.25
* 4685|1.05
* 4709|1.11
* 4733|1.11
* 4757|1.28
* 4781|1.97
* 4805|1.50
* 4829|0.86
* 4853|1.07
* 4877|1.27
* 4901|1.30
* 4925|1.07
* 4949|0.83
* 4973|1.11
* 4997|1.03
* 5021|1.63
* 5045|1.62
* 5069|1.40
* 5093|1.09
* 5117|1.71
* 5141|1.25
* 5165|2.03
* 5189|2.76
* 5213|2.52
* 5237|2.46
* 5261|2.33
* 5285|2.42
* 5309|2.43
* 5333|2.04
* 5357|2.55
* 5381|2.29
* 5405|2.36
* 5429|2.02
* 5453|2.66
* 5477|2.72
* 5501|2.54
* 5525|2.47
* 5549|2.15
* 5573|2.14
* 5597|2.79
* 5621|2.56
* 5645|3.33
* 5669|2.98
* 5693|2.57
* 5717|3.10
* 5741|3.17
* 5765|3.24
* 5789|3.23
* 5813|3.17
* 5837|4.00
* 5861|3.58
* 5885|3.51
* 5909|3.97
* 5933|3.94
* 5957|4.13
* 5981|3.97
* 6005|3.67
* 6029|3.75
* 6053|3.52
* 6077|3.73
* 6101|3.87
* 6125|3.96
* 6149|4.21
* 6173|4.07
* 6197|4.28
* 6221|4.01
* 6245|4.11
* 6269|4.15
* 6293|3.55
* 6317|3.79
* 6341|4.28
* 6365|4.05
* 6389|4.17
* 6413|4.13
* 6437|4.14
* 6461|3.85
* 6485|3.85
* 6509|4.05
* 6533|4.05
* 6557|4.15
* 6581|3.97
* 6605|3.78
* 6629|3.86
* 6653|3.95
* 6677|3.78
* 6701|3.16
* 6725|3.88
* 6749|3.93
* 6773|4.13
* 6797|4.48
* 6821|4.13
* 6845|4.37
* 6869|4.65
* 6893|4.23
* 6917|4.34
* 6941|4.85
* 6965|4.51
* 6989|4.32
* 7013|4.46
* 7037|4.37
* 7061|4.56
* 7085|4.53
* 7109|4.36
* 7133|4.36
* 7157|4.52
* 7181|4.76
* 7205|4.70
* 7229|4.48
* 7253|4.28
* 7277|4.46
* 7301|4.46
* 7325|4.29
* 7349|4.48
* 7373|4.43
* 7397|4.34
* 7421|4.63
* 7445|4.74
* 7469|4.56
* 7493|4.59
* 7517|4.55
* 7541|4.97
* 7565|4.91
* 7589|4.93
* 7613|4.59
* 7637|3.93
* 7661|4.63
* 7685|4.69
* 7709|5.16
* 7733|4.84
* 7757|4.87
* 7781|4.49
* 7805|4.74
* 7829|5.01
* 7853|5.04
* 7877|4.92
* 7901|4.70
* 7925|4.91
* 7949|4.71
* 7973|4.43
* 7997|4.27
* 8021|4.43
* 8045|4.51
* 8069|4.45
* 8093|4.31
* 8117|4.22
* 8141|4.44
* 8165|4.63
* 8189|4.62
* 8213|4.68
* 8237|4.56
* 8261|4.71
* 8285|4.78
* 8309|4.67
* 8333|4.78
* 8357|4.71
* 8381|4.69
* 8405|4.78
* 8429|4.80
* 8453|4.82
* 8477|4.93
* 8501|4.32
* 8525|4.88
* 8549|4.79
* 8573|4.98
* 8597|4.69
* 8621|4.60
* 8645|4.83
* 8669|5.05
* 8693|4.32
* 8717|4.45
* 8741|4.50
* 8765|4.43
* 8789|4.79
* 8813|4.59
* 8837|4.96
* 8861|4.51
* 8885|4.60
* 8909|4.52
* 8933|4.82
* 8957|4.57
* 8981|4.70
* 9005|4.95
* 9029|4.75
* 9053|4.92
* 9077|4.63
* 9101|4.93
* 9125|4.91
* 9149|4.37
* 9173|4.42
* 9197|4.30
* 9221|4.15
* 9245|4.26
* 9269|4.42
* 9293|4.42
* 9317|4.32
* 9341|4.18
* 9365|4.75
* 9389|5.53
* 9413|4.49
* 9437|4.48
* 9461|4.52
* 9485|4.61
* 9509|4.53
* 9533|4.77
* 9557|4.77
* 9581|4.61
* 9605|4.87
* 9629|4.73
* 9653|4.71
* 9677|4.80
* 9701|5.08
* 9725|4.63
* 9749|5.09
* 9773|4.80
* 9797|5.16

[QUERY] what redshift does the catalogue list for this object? 0.29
